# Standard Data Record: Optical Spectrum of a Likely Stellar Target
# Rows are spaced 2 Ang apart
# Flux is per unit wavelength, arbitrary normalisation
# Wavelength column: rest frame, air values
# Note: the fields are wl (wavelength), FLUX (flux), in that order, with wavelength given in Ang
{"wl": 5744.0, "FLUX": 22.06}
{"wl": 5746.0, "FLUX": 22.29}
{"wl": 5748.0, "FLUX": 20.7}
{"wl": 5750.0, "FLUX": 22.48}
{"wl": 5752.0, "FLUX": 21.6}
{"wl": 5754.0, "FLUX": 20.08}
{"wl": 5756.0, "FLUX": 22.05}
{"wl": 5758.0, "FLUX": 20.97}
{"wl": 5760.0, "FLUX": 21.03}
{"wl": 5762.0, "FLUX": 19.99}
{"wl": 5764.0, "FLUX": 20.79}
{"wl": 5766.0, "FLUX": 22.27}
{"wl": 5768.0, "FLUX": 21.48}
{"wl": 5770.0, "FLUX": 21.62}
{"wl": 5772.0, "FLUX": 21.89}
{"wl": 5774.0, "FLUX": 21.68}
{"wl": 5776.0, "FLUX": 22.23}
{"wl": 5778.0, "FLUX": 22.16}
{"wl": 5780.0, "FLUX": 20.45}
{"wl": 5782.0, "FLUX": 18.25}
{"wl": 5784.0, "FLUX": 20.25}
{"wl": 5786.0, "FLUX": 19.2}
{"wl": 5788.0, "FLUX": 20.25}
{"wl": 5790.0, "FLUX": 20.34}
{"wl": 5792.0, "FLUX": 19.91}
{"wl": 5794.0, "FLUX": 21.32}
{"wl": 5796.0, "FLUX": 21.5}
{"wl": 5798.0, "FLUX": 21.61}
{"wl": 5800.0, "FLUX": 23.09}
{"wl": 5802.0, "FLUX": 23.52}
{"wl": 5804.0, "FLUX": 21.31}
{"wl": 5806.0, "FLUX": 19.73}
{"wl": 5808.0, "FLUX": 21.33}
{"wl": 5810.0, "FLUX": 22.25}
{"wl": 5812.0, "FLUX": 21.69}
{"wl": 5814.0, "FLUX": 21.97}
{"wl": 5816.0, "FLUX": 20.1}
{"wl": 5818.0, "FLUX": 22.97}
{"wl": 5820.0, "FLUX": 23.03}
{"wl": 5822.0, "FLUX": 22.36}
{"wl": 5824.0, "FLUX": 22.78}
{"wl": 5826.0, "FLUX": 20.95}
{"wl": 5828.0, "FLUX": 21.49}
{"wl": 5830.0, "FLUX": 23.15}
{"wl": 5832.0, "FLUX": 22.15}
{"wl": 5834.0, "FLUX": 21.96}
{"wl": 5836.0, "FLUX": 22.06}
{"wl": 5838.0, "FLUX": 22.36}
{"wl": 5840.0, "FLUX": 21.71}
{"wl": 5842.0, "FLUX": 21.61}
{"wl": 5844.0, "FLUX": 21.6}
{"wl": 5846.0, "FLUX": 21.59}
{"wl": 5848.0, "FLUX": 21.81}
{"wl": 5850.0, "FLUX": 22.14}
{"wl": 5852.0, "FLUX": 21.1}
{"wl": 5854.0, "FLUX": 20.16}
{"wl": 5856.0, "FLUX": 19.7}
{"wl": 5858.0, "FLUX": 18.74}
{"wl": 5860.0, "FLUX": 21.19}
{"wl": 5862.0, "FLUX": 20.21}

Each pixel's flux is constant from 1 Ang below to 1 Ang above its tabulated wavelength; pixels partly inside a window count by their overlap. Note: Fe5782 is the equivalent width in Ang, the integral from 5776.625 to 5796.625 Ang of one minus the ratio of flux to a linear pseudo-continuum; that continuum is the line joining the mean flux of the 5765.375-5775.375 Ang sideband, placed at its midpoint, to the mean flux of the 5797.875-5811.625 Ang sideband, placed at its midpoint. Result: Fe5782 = 1.3 Ang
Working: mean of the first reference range 21.8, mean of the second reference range 21.8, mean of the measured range 20.4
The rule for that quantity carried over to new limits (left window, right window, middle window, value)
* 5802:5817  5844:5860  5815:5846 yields -1.3 Ang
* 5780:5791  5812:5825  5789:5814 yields -0.7 Ang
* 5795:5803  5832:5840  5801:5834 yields 0.5 Ang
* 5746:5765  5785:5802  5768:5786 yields 0.1 Ang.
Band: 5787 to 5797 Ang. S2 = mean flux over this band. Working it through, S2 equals 20.7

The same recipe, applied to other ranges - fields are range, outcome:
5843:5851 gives 21.8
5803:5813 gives 21.3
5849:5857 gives 20.8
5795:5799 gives 21.6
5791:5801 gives 21.5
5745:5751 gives 21.8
